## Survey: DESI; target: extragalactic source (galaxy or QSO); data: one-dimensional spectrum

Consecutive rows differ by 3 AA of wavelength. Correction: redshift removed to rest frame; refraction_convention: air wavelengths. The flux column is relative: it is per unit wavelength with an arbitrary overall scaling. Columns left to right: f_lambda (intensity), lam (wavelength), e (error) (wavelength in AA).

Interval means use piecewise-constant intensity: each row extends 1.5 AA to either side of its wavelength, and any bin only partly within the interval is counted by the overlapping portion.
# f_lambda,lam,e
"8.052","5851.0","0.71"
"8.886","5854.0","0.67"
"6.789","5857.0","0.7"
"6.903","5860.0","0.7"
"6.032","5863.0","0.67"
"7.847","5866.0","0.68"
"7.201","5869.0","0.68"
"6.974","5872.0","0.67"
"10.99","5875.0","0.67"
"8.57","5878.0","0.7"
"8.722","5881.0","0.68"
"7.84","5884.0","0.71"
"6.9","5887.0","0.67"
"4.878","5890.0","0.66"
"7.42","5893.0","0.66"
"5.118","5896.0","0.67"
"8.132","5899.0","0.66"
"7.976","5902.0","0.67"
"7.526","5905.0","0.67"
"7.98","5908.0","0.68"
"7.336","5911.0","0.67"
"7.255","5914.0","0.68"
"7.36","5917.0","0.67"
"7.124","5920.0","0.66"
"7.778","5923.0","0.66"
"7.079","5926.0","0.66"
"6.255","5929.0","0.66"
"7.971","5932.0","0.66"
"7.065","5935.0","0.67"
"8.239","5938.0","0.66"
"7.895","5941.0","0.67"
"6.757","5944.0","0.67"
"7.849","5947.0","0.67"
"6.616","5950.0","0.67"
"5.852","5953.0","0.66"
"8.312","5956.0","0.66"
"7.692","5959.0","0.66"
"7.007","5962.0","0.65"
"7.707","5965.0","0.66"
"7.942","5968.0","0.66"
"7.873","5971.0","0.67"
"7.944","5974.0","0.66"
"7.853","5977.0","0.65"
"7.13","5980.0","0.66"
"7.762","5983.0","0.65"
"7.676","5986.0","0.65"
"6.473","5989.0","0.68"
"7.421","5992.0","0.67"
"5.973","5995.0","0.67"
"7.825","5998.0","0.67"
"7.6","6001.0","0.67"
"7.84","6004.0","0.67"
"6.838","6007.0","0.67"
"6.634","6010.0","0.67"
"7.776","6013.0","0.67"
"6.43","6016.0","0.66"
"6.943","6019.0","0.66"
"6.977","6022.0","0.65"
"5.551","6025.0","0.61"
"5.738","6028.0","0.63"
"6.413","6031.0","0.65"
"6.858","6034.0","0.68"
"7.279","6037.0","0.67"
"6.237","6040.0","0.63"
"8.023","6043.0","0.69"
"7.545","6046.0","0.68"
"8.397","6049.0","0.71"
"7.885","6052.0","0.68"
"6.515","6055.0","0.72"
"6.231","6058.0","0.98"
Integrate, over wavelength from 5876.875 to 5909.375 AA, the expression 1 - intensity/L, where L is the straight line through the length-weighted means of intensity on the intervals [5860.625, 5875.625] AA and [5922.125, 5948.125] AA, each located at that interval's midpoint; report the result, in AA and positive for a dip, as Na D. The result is 0.7 AA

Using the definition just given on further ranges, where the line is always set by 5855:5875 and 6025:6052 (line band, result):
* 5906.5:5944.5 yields -1.1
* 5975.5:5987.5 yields -0.8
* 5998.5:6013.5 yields -0.6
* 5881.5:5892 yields 0.7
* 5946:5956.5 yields 0.2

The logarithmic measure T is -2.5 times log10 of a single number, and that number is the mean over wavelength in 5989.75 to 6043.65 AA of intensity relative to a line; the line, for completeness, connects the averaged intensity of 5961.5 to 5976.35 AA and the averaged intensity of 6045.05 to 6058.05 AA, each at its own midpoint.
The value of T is 0.10 mag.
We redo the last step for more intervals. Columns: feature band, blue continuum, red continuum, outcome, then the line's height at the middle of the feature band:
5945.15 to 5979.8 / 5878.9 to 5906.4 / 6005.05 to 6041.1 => -0.09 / 6.91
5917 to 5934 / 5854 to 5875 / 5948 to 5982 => 0.03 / 7.43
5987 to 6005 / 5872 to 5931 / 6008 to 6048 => -0.03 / 6.99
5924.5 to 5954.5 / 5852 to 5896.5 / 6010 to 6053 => 0.02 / 7.26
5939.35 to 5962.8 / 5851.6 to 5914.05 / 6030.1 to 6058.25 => 0.02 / 7.37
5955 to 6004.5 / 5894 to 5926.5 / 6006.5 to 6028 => -0.09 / 6.9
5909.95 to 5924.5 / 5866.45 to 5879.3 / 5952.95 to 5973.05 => 0.09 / 8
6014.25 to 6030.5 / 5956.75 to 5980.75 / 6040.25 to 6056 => 0.20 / 7.62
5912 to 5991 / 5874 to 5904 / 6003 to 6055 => -0.01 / 7.33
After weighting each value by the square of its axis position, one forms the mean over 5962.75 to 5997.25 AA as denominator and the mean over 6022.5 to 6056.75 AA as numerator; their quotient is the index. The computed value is 0.95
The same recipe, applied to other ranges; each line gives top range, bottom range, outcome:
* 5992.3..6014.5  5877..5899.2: 1.06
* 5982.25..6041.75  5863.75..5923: 0.96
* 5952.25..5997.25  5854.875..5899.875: 1.04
